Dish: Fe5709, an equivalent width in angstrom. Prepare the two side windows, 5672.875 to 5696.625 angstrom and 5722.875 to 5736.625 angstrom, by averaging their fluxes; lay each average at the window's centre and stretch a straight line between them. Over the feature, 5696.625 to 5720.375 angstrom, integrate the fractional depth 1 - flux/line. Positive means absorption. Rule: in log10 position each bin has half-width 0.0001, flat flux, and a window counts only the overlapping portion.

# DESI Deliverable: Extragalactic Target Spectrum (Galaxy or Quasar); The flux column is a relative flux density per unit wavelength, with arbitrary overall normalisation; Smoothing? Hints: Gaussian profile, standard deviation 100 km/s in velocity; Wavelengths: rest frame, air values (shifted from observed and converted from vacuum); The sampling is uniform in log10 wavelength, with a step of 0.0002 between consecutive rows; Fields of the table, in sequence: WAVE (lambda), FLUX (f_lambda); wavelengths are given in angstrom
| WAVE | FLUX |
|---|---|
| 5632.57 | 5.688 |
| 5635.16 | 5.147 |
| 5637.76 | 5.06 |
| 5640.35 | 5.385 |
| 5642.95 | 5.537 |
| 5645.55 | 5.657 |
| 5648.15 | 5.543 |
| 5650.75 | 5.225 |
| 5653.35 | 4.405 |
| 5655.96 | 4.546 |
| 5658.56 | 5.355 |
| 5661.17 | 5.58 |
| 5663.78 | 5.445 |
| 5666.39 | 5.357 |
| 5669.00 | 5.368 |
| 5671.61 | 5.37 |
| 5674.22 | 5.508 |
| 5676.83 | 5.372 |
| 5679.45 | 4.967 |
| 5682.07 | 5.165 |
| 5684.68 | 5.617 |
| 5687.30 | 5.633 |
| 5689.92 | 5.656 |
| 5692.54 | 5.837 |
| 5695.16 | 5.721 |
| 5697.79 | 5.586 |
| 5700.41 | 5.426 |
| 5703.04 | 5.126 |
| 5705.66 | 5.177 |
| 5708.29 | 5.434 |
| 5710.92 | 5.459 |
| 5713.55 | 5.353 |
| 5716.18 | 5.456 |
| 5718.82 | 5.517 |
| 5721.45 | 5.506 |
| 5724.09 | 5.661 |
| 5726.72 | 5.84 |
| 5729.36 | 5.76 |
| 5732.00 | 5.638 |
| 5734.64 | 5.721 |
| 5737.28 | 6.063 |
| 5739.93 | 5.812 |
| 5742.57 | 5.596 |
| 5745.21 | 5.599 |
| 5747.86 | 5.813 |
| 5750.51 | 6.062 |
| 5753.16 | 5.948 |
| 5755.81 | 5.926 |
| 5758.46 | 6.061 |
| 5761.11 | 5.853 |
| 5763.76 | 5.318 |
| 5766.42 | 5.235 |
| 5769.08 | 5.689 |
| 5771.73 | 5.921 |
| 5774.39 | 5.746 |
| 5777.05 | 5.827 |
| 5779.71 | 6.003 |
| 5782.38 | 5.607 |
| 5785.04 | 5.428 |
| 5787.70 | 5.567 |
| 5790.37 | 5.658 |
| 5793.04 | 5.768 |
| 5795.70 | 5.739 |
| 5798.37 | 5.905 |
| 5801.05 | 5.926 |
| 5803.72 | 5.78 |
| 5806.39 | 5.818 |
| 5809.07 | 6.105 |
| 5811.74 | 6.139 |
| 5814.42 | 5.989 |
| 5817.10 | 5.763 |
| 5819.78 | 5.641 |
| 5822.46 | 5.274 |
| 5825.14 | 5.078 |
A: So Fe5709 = 0.99 angstrom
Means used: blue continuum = 5.5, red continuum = 5.74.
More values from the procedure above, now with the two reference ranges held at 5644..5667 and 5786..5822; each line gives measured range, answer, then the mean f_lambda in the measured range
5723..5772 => -1.49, 5.76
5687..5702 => -0.69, 5.63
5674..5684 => 0.14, 5.25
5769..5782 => -0.30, 5.83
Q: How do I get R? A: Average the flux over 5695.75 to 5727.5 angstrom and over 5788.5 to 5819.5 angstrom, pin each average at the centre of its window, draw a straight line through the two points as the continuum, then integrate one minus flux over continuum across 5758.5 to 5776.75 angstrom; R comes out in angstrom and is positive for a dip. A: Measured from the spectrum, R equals 0.1 angstrom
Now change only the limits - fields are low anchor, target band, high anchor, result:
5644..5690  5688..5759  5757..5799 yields -1.8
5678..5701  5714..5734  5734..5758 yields 0.4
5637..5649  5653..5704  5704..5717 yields 0.3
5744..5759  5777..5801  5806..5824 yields 0.5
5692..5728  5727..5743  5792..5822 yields -0.5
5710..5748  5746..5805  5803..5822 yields 0.1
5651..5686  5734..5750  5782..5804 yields -0.8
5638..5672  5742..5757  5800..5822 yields -0.5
